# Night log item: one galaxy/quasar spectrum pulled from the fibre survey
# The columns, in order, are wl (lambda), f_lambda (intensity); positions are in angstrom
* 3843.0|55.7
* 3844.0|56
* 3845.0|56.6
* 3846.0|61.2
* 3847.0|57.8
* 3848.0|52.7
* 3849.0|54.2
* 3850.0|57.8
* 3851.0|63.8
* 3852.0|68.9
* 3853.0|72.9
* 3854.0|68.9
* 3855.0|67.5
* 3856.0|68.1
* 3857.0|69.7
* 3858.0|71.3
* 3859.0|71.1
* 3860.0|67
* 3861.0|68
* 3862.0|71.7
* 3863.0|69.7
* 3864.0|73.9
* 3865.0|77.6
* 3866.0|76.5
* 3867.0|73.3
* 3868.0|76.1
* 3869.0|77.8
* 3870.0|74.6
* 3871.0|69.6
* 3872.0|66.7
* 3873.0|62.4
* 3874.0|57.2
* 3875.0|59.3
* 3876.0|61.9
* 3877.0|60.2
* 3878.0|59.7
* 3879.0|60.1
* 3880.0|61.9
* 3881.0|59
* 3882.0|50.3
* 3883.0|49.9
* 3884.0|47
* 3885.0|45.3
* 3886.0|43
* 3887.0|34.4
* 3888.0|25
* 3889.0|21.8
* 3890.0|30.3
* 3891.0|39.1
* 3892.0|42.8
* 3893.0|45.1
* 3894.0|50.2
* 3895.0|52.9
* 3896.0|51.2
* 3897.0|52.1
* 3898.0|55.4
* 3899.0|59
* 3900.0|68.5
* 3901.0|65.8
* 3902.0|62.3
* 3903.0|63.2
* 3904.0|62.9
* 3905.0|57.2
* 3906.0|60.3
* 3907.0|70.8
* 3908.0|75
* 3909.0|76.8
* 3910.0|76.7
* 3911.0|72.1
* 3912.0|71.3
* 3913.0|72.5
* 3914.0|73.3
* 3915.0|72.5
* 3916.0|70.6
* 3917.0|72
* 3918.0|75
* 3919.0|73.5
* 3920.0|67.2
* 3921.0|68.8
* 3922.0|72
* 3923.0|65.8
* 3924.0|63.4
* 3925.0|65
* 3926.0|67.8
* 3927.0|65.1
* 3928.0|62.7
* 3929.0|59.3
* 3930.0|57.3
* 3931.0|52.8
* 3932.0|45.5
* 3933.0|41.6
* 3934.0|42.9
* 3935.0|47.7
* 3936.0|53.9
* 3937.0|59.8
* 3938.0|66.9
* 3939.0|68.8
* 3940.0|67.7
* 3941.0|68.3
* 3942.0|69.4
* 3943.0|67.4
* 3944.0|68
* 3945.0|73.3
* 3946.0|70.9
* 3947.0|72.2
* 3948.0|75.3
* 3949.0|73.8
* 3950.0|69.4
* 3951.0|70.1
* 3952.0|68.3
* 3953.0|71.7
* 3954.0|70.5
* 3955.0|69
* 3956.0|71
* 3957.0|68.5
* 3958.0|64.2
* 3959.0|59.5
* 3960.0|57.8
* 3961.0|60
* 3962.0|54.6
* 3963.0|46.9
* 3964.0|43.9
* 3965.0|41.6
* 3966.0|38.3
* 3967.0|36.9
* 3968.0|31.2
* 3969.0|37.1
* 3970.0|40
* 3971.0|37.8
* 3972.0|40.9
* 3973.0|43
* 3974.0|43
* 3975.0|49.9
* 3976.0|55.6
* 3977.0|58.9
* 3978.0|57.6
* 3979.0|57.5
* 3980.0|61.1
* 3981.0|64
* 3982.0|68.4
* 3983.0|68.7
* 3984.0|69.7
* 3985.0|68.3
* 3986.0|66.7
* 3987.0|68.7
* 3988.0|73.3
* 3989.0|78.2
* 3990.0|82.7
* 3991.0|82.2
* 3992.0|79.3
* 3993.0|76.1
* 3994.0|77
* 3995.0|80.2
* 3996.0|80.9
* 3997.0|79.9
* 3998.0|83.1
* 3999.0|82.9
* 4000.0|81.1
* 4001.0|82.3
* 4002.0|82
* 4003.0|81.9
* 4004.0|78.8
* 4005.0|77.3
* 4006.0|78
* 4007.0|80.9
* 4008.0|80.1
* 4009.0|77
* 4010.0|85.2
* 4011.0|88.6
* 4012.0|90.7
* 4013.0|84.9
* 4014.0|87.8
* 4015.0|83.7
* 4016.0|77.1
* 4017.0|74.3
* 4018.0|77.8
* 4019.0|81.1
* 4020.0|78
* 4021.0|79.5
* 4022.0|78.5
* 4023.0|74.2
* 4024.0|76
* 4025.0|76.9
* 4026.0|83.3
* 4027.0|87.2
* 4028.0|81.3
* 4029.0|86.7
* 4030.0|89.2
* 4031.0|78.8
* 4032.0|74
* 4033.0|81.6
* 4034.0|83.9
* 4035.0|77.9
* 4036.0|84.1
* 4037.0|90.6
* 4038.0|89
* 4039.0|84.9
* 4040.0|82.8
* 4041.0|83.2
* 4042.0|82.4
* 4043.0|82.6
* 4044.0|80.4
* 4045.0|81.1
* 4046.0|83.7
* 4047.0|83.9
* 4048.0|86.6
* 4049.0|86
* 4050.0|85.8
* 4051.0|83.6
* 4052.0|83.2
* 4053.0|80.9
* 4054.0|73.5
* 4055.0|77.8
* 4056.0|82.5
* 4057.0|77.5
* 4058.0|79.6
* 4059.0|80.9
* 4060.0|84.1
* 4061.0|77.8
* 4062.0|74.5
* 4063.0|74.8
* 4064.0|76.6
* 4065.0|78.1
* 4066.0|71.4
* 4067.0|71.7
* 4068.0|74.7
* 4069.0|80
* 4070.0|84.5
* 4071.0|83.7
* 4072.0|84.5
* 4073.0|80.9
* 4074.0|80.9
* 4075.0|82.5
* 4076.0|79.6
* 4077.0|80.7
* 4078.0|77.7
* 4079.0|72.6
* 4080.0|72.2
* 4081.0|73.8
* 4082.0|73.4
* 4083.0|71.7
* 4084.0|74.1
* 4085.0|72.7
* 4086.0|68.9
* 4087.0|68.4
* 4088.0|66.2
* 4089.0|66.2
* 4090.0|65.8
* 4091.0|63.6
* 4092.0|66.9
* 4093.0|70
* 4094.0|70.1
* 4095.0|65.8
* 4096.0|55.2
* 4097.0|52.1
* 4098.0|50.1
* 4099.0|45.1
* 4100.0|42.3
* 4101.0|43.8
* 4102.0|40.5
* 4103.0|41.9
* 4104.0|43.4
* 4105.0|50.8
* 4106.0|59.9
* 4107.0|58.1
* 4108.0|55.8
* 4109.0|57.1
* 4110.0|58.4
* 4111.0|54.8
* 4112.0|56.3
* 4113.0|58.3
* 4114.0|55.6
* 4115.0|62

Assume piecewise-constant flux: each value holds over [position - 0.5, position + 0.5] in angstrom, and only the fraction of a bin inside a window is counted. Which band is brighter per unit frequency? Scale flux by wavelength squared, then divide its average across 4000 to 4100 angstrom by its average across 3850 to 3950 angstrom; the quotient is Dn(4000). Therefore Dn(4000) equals 1.34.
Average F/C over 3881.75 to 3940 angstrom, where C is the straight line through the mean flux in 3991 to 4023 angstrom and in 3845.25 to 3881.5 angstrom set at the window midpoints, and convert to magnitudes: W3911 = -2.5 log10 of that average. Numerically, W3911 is 0.22 mag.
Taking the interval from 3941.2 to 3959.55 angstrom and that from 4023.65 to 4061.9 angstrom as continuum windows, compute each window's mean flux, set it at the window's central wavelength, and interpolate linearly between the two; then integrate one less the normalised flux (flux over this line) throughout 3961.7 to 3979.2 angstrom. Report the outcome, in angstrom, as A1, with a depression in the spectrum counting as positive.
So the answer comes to 6.6 angstrom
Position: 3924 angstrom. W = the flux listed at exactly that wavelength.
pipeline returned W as 63.4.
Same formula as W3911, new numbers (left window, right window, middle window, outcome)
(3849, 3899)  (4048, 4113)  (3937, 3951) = -0.12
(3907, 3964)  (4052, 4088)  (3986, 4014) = -0.13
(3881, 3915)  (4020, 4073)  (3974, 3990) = 0.09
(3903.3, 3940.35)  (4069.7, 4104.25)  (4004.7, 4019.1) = -0.24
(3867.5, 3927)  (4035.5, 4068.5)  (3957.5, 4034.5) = 0.06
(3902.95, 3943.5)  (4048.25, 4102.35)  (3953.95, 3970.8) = 0.28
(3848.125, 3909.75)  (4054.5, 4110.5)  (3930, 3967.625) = 0.04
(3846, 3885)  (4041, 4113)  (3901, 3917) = -0.05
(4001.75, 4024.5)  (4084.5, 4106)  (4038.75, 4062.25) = -0.17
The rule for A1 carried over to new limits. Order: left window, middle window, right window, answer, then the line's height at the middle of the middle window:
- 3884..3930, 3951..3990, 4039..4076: 6.34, 68.5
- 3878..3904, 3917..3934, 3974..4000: -1.56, 57.3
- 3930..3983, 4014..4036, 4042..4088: -2.95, 70.8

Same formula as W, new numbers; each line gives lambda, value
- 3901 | 65.8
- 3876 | 61.9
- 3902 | 62.3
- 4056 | 82.5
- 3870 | 74.6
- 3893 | 45.1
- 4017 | 74.3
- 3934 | 42.9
